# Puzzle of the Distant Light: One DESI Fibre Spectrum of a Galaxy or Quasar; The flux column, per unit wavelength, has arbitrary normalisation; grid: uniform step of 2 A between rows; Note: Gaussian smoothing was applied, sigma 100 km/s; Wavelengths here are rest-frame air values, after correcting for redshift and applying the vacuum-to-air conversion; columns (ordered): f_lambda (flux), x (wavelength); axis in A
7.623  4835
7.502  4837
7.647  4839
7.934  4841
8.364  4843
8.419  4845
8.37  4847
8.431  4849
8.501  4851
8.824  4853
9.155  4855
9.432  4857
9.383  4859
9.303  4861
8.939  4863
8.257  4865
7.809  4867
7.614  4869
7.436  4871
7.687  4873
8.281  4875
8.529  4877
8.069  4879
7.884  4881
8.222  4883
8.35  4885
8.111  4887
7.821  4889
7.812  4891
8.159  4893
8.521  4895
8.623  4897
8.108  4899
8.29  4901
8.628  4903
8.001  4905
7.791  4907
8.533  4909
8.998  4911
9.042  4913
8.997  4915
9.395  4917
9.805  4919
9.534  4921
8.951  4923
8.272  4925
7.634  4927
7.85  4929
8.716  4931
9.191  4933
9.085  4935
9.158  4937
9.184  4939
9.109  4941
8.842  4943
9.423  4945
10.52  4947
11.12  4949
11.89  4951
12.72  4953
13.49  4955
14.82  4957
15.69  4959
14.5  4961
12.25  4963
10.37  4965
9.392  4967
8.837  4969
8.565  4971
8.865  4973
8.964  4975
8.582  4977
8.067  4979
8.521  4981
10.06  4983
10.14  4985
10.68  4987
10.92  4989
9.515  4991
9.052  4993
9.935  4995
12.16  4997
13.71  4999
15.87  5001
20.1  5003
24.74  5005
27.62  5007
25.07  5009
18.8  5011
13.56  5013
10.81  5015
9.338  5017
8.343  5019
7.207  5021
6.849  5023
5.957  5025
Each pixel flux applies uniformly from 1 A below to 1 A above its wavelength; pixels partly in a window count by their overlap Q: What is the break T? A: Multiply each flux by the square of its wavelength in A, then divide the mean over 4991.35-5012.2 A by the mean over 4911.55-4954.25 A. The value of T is 1.89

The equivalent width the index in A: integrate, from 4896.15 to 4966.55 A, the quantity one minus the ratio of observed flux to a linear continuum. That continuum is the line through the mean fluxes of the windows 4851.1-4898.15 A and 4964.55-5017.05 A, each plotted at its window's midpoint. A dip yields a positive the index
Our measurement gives 4.5 A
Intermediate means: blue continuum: 8.36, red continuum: 12.8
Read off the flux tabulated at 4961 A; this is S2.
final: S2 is 14.5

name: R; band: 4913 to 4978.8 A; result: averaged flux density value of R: 10.1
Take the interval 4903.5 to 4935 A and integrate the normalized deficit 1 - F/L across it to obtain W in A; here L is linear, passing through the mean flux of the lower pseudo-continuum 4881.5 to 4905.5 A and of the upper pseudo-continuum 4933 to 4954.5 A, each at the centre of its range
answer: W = 1.6 A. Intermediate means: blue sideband 8.22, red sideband 10.1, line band 8.72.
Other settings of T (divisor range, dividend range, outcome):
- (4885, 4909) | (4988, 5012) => 2.10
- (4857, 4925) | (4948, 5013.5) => 1.59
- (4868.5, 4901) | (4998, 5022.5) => 2.09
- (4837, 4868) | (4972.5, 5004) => 1.36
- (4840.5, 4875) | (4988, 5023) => 1.79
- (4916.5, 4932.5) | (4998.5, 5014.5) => 2.34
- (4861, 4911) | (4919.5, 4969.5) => 1.31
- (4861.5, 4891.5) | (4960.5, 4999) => 1.29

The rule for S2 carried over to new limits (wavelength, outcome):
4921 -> 9.534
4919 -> 9.805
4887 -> 8.111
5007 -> 27.62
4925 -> 8.272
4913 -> 9.042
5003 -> 20.1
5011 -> 18.8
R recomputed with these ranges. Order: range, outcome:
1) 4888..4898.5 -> 8.18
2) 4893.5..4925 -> 8.72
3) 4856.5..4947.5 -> 8.58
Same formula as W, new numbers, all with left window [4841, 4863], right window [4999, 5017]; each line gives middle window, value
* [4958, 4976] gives 5.8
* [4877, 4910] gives 9.3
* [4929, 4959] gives 8.4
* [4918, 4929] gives 3.8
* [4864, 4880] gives 3.3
